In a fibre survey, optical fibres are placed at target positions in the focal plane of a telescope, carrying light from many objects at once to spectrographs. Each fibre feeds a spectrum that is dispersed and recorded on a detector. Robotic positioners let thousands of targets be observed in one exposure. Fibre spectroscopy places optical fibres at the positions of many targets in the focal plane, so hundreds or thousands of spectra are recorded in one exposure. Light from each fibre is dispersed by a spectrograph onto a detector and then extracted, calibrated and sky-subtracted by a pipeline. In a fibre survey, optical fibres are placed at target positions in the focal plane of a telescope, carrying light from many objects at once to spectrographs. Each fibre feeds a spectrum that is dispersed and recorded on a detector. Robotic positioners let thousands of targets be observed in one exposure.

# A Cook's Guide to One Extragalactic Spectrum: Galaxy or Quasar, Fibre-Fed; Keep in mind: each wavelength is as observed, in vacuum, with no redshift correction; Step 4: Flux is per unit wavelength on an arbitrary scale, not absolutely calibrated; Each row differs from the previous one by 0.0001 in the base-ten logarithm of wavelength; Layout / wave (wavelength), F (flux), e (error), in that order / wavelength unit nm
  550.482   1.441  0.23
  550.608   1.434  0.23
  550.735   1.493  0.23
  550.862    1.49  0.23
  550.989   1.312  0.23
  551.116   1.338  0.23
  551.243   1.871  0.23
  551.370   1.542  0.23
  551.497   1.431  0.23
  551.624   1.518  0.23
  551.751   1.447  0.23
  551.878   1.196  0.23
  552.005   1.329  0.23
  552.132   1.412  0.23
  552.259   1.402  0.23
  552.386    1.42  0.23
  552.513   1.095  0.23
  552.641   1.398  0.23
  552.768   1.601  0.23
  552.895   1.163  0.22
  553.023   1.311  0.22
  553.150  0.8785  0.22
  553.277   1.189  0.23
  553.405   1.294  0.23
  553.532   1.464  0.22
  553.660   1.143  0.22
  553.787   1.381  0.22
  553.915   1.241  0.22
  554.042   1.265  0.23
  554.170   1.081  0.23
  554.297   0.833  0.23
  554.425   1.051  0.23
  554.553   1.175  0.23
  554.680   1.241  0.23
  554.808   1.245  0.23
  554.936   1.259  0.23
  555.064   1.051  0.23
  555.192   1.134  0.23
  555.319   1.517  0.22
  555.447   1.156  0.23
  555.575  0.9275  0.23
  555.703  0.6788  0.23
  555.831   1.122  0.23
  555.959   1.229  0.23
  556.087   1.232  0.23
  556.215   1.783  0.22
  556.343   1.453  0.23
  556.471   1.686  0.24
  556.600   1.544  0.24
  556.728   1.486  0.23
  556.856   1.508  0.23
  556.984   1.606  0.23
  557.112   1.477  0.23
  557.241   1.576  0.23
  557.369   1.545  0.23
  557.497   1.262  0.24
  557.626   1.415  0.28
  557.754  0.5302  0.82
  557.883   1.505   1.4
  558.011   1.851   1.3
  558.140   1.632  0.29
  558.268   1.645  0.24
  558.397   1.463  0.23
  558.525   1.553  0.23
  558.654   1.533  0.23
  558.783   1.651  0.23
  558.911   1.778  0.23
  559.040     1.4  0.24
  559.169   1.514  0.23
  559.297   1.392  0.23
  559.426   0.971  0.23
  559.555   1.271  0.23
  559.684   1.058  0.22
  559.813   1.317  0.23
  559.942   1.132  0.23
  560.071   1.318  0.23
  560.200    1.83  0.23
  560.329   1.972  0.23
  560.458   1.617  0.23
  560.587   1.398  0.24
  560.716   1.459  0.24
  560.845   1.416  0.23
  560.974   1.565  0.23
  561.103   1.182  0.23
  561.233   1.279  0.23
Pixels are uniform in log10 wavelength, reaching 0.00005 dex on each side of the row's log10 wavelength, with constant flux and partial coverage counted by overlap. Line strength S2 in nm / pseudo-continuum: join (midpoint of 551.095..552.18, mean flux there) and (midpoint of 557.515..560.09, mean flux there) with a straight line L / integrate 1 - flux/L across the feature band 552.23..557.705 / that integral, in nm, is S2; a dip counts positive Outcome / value 0.54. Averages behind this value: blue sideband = 1.46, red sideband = 1.39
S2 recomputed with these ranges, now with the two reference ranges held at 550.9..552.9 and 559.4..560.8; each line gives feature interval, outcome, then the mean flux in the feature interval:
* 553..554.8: 0.29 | 1.18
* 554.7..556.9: 0.18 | 1.29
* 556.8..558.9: -0.12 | 1.49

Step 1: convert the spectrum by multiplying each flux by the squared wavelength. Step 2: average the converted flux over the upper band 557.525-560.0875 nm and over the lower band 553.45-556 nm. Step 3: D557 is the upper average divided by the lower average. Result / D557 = 1.2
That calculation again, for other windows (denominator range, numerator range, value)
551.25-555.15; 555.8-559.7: 1.15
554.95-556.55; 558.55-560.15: 1.11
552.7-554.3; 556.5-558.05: 1.18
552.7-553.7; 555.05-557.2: 1.07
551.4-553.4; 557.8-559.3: 1.22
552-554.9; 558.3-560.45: 1.20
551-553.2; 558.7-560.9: 1.08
